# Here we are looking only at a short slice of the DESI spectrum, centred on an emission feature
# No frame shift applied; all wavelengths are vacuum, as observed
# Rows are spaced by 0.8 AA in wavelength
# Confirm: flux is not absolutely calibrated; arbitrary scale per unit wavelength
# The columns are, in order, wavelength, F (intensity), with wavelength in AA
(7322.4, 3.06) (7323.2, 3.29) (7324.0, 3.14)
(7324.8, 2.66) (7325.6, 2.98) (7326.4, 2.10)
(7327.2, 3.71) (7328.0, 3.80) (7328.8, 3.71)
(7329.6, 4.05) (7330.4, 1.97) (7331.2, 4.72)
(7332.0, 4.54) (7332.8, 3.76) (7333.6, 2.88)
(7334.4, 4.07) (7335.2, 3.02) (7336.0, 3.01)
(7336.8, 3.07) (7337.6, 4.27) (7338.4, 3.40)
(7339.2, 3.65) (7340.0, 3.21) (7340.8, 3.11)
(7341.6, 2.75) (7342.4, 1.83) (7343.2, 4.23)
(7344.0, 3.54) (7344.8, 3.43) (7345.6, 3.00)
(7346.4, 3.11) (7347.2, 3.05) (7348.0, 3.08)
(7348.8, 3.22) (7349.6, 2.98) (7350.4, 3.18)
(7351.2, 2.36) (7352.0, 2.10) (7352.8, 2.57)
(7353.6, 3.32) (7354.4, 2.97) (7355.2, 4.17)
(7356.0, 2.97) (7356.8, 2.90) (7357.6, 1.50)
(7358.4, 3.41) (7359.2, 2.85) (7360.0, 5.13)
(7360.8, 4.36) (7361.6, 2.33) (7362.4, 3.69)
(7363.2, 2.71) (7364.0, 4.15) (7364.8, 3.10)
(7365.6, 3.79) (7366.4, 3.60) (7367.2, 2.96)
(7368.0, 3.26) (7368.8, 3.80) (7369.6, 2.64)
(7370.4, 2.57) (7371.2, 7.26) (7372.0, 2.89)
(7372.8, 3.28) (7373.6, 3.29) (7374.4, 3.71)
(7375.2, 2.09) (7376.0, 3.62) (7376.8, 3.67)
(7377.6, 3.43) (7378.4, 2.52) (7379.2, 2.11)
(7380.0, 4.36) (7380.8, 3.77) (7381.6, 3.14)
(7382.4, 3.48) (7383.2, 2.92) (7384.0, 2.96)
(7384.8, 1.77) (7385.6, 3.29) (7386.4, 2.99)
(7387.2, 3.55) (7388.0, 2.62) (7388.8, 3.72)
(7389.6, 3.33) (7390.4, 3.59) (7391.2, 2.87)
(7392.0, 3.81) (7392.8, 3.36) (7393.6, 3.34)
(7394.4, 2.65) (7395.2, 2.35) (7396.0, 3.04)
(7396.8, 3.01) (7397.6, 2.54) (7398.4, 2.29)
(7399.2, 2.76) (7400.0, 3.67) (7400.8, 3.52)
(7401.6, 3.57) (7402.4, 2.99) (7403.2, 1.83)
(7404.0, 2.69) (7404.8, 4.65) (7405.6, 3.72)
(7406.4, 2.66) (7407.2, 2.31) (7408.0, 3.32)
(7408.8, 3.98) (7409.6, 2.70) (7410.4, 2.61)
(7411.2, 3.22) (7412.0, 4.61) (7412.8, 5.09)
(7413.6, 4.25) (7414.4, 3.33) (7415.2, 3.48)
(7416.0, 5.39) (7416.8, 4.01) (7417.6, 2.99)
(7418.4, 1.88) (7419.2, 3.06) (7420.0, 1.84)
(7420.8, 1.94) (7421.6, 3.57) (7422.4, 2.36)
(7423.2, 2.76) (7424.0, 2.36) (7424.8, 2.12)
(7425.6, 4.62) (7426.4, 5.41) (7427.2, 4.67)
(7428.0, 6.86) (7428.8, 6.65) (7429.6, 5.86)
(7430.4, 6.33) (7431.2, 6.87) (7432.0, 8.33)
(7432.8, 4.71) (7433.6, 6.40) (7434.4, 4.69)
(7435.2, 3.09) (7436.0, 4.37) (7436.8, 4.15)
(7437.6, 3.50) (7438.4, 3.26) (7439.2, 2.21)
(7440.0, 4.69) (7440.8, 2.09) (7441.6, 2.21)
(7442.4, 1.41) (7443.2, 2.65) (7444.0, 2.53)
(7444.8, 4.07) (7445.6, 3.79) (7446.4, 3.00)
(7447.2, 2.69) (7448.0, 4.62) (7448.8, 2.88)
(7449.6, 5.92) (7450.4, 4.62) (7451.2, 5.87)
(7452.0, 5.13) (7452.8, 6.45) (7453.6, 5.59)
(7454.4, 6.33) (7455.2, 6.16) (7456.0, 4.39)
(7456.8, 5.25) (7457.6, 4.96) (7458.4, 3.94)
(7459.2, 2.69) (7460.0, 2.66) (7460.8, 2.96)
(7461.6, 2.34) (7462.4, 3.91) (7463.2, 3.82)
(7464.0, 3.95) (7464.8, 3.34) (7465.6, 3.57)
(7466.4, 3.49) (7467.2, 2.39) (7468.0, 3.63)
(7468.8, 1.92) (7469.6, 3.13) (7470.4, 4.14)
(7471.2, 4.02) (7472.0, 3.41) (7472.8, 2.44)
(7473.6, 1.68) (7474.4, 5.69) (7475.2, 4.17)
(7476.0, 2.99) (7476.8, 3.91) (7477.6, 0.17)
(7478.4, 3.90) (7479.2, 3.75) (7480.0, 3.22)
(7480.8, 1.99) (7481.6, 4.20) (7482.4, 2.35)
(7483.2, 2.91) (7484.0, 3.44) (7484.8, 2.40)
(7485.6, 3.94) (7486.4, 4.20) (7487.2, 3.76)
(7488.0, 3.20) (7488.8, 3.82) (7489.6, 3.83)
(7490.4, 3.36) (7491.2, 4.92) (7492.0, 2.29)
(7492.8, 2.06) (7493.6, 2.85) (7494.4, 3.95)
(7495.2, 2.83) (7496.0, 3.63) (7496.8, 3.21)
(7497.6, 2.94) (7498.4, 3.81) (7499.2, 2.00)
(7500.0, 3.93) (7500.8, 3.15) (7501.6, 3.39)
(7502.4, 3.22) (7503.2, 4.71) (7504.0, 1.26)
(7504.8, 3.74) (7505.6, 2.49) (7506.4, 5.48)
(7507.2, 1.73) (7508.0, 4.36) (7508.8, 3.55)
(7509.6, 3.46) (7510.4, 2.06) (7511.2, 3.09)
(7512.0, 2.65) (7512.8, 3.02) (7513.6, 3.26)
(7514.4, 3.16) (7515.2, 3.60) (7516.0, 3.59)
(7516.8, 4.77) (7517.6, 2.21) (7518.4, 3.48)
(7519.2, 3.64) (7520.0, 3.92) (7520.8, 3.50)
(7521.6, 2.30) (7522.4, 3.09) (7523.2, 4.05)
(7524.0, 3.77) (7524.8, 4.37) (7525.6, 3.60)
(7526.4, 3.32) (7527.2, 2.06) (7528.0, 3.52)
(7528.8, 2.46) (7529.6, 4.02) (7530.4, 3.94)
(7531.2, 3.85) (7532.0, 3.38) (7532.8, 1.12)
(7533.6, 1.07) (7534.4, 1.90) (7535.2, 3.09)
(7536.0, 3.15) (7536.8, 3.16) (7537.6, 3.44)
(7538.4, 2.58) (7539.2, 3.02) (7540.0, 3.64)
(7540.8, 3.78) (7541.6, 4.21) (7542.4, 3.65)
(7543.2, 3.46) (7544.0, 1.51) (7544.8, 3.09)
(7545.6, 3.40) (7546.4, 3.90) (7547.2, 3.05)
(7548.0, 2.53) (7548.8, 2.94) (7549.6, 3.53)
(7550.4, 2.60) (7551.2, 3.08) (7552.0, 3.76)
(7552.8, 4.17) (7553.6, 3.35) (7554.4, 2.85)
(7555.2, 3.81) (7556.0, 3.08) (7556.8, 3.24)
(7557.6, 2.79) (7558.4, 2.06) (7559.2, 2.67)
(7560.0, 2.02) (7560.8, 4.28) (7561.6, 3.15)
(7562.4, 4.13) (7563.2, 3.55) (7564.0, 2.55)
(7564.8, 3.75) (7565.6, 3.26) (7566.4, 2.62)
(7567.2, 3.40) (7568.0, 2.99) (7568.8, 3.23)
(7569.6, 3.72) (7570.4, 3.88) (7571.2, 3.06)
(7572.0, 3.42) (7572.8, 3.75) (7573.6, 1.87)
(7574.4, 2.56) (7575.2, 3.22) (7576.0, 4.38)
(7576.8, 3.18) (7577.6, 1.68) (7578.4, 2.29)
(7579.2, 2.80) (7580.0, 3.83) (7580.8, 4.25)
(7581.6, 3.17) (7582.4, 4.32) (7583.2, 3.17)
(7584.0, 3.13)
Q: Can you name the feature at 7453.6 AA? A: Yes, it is [N II]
